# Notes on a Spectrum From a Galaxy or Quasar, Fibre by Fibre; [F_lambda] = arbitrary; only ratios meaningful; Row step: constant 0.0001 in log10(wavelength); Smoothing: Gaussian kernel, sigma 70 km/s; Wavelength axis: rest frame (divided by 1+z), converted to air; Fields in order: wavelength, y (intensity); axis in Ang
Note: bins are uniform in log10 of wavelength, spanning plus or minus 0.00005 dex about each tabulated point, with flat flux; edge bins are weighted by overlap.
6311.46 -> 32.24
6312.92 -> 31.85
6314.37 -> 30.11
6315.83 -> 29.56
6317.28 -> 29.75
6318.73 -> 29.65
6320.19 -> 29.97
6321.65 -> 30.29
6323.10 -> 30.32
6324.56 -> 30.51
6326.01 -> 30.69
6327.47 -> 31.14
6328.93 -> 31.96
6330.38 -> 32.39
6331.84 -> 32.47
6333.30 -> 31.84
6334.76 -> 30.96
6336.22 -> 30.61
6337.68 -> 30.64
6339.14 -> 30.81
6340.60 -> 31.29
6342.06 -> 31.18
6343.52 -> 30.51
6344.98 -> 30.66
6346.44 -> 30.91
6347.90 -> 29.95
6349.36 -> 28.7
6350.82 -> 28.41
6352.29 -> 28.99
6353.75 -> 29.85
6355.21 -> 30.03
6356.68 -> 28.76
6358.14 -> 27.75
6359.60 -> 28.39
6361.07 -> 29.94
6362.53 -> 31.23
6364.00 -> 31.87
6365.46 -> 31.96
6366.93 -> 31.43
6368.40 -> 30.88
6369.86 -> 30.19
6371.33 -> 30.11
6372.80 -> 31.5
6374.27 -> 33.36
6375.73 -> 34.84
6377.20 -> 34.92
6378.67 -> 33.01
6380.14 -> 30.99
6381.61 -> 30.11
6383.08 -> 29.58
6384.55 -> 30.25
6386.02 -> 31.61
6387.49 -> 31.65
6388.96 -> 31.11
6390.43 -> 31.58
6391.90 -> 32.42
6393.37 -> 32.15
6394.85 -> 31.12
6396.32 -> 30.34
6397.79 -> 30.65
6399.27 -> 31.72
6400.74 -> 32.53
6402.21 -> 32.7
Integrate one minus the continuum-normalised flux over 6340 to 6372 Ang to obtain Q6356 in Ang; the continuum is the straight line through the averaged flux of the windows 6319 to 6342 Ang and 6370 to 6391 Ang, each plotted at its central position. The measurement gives 1.3 Ang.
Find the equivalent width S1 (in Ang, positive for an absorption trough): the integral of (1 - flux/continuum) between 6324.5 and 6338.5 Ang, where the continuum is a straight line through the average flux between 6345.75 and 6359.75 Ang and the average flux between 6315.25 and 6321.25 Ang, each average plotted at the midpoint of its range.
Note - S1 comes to -0.9 Ang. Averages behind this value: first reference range 29.8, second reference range 29.2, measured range 31.4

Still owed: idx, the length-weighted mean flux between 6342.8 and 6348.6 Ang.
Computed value 30.5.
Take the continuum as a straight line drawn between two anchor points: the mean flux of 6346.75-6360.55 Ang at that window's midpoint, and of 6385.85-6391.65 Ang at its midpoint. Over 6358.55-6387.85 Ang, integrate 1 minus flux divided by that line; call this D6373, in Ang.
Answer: -0.86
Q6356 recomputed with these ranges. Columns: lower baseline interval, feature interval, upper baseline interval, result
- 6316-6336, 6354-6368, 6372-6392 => 0.6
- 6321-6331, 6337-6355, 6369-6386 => 0.7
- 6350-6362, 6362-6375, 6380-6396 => -0.7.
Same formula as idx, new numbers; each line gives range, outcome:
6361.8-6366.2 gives 31.7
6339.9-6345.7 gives 30.9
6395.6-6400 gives 30.9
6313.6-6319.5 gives 29.8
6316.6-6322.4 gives 29.9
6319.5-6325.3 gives 30.3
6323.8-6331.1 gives 31.3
